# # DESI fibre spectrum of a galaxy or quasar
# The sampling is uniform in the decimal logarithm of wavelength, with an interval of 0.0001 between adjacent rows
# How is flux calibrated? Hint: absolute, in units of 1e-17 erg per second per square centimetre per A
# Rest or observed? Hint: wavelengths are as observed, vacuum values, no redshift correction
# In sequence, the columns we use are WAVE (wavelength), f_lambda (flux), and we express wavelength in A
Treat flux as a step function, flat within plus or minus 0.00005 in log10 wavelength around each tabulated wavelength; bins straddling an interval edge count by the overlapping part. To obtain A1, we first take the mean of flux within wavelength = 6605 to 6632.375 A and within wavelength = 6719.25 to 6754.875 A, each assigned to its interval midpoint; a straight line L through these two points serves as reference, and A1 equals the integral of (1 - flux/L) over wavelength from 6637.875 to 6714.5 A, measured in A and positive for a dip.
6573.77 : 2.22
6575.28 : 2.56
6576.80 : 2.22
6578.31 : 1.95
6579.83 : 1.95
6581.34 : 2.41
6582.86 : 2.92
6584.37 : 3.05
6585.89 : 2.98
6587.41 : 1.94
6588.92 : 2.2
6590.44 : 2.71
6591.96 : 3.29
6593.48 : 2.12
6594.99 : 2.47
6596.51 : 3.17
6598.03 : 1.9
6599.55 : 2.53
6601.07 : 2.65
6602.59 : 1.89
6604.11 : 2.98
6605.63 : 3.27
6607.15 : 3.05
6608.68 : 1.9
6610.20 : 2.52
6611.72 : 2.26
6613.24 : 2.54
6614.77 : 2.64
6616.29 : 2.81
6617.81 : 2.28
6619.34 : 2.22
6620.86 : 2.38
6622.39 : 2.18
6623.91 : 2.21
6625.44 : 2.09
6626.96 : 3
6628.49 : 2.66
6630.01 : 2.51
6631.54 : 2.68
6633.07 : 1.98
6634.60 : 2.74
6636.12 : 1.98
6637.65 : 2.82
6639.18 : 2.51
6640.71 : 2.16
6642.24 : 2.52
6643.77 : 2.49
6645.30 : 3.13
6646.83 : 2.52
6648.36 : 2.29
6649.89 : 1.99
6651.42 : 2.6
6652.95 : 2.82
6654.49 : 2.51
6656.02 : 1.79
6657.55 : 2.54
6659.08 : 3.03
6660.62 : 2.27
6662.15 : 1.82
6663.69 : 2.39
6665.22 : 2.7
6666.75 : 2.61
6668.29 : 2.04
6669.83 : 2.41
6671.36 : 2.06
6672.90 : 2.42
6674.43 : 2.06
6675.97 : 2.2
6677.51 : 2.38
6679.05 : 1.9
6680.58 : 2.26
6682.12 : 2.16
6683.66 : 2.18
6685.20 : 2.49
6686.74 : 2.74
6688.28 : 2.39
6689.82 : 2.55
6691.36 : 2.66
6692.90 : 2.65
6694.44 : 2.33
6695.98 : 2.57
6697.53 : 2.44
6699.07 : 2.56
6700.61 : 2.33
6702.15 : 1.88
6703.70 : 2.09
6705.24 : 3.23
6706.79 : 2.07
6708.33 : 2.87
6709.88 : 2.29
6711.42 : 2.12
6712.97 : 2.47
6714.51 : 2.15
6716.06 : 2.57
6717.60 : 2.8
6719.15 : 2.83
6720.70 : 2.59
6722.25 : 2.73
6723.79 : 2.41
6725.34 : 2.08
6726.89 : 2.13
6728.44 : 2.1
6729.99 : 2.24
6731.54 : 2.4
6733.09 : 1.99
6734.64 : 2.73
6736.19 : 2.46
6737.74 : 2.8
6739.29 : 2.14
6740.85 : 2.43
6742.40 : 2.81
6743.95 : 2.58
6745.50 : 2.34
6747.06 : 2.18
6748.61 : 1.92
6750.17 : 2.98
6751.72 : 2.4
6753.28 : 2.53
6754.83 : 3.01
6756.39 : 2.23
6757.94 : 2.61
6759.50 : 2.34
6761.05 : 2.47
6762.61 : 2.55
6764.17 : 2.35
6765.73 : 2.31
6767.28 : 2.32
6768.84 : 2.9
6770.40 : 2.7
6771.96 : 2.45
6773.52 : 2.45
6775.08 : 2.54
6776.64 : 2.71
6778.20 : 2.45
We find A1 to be 2.2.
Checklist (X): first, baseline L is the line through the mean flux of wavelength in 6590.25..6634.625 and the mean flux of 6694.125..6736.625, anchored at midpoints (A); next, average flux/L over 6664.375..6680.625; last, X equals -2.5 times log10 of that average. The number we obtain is 0.08 mag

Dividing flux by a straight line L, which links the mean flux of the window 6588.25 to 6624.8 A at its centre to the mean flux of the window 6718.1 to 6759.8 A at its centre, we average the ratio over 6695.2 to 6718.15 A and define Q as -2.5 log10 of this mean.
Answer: 0.02 mag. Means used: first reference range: 2.51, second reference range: 2.45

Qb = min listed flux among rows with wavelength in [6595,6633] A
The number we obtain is 1.89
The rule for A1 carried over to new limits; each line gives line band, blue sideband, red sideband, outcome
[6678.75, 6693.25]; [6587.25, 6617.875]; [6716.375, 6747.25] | 0.43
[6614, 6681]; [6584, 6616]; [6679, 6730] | 2.72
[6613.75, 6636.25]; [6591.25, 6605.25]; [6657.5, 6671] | 0.61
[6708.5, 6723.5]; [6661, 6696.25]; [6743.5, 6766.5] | -0.76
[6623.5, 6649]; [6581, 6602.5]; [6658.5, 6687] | -0.66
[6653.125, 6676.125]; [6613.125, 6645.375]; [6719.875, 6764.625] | 1.07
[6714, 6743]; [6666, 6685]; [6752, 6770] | -0.45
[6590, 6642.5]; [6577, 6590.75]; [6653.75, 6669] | -1.97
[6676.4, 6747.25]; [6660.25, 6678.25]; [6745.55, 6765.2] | -1.47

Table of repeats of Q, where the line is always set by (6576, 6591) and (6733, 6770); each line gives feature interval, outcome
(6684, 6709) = -0.007 mag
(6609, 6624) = 0.019 mag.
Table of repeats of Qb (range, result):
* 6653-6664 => 1.79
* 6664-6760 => 1.88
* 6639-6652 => 1.99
